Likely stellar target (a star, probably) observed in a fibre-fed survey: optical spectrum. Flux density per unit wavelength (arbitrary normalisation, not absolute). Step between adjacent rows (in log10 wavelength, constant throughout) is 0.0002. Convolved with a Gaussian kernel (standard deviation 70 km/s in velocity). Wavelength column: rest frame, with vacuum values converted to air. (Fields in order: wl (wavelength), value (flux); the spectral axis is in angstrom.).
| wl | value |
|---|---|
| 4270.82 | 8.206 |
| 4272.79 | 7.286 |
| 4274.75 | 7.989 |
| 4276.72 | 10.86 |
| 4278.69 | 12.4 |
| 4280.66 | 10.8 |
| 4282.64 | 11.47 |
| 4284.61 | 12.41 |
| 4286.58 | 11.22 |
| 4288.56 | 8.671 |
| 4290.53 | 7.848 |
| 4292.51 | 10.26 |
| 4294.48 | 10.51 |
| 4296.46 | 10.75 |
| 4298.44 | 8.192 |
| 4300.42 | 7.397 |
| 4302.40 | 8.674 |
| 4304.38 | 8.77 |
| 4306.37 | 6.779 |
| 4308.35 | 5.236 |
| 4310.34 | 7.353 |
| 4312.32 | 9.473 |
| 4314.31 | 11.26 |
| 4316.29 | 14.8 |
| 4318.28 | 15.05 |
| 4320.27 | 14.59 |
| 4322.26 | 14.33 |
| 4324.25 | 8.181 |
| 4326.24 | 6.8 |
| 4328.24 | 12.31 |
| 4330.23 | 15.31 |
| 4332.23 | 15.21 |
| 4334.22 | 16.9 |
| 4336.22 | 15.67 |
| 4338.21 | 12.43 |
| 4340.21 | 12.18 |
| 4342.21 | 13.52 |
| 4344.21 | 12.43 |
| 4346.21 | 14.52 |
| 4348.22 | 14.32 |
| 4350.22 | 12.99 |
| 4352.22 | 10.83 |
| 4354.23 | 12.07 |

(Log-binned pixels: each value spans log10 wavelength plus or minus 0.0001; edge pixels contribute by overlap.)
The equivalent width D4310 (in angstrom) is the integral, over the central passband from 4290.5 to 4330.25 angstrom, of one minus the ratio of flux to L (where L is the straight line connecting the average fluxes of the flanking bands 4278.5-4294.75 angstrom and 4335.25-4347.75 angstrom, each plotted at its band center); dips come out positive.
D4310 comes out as 5.82 angstrom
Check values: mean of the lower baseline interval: 10.5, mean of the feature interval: 10.1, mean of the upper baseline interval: 13.5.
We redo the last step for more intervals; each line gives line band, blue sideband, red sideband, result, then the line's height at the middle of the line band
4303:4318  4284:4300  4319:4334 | 2.7 angstrom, 11.4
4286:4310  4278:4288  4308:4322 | 6.1 angstrom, 11.5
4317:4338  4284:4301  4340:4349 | -2.0 angstrom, 12.2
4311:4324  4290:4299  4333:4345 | -1.0 angstrom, 11.9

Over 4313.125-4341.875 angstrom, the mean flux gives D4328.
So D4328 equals 13.2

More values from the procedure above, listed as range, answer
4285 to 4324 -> 10.1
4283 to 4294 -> 10.2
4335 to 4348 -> 13.6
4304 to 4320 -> 10.1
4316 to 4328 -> 12.1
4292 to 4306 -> 9.08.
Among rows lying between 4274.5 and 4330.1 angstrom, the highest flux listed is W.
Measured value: 15.05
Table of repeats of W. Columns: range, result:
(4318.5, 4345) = 16.9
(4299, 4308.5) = 8.77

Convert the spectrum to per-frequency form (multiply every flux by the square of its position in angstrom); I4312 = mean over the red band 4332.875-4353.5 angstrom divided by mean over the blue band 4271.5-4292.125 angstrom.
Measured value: 1.39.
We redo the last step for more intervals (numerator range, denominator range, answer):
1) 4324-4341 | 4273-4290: 1.27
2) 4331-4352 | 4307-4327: 1.32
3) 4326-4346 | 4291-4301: 1.47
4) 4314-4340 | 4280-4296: 1.30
